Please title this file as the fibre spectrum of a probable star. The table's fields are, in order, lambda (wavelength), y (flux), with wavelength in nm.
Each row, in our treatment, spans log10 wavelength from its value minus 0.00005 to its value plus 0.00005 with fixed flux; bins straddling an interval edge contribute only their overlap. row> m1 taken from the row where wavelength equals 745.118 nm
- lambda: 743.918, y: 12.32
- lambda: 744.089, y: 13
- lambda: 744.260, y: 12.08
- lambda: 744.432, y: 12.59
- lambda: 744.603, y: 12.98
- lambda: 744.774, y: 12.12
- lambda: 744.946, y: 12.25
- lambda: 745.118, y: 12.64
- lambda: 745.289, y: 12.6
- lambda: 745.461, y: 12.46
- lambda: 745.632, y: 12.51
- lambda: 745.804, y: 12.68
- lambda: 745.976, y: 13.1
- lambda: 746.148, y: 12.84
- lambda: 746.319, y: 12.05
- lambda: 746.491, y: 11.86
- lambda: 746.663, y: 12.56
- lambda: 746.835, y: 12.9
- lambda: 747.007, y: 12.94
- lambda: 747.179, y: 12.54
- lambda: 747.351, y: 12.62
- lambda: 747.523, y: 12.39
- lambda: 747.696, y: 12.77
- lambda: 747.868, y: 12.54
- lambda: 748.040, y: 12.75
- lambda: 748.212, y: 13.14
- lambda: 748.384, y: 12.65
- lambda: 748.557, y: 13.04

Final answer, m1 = 12.64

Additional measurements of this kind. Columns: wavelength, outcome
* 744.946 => 12.25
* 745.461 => 12.46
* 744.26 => 12.08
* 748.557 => 13.04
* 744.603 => 12.98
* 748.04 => 12.75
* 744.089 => 13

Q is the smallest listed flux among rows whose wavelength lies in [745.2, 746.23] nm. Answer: 12.46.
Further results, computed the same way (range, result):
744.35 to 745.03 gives 12.12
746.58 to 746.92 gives 12.56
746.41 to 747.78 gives 11.86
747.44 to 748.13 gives 12.39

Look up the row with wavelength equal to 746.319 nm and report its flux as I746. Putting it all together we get 12.05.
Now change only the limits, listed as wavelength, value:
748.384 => 12.65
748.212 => 13.14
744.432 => 12.59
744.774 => 12.12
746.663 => 12.56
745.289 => 12.6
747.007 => 12.94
